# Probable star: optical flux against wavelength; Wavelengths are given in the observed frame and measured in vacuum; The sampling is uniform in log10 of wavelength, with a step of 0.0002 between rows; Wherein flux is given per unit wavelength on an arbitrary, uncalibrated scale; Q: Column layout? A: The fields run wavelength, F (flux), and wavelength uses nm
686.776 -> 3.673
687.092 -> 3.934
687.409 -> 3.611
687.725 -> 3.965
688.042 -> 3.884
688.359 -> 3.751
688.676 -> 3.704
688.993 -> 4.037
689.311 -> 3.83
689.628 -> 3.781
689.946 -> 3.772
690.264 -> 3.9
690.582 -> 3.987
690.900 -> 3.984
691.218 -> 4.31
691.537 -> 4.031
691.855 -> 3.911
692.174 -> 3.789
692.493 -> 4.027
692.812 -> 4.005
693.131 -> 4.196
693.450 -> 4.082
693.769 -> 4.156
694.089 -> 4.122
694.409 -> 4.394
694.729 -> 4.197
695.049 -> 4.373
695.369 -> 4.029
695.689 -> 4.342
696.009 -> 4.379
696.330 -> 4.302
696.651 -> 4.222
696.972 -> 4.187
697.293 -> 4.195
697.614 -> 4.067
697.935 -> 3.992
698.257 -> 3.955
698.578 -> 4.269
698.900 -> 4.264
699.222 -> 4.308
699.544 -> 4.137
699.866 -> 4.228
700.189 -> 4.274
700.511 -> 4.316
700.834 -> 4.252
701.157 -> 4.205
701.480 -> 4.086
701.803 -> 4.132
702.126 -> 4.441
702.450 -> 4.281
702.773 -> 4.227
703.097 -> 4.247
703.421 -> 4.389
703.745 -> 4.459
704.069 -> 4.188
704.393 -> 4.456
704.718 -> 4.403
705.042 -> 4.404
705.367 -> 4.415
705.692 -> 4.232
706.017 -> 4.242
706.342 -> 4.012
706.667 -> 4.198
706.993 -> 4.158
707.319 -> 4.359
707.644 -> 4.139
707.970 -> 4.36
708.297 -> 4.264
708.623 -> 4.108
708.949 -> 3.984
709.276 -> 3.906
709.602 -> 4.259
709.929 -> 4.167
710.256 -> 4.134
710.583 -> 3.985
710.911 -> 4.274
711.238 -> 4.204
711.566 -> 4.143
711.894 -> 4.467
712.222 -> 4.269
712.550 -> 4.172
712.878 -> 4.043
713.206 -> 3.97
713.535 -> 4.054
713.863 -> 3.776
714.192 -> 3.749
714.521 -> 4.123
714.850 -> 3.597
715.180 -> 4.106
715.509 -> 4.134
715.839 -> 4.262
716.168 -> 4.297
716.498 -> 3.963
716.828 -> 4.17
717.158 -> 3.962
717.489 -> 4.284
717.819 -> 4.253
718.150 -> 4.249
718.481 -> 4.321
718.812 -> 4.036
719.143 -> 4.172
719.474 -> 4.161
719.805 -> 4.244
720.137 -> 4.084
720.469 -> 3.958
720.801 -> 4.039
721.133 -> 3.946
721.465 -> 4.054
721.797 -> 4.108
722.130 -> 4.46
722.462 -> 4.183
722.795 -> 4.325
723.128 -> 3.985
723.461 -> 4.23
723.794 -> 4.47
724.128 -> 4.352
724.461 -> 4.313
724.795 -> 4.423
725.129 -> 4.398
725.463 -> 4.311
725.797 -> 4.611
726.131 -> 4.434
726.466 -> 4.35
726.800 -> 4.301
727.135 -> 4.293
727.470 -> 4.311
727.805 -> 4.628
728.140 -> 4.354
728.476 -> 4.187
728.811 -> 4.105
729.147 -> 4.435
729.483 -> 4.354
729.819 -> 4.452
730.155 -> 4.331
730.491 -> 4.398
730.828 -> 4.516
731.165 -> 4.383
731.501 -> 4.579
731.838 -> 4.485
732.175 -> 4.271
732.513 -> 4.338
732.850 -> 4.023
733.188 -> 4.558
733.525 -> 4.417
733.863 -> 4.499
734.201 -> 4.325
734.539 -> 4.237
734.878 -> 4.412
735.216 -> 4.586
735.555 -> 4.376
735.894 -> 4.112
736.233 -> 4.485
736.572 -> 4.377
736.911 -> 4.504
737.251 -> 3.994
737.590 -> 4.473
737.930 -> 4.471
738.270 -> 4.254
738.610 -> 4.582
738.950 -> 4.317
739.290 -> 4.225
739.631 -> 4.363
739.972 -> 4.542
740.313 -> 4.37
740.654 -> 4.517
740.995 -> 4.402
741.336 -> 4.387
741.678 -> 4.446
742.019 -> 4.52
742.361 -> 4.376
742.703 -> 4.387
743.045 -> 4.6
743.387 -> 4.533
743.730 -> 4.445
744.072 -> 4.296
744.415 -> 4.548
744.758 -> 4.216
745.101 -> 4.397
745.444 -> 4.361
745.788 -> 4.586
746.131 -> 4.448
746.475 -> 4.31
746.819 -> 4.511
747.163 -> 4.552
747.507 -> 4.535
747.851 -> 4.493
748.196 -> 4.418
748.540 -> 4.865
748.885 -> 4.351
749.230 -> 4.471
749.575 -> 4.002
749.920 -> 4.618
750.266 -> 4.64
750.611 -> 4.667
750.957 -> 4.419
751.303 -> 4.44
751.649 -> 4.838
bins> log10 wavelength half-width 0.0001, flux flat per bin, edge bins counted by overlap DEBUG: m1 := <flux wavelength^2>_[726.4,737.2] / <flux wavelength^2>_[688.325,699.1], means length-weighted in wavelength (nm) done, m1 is 1.2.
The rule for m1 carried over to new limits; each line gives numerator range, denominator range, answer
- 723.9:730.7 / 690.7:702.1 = 1.14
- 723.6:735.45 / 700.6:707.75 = 1.10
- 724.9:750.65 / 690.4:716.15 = 1.16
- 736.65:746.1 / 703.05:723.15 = 1.15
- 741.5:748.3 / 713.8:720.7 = 1.17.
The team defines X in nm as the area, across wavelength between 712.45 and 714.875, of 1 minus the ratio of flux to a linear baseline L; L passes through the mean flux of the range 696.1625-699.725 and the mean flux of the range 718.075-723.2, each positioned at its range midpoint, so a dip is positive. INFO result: 0.12 nm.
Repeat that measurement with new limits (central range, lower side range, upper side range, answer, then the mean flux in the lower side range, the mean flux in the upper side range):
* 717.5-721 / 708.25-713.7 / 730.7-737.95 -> 0.06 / 4.14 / 4.38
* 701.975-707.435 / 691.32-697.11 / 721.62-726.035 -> -0.11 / 4.15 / 4.32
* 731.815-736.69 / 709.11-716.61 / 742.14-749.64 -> -0.05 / 4.09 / 4.45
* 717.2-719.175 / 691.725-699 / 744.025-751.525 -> 0.04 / 4.15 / 4.47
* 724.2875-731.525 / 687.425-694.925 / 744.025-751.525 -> -0.14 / 3.99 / 4.47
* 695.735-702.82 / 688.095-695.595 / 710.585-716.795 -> -0.31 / 4.02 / 4.09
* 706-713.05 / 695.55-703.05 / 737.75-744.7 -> 0.16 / 4.22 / 4.43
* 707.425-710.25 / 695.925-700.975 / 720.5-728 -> 0.06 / 4.21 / 4.29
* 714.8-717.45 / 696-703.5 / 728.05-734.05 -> 0.13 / 4.22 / 4.37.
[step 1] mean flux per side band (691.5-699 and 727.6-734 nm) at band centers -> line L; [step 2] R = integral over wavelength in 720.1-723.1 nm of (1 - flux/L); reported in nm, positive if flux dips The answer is 0.138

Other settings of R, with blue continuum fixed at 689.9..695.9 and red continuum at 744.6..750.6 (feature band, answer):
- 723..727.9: -0.052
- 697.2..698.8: 0.012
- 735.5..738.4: 0.035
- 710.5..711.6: 0.013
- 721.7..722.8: 0.005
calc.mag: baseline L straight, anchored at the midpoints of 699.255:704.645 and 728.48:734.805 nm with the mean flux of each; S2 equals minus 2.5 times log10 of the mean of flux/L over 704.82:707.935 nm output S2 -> 0.01 mag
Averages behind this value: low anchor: 4.27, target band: 4.25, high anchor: 4.37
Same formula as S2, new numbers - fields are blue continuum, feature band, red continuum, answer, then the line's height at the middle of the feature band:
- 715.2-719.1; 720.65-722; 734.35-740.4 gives 0.044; 4.21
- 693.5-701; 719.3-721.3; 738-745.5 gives 0.064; 4.32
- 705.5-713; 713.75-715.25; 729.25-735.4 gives 0.100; 4.23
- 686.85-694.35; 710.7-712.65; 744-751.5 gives -0.028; 4.14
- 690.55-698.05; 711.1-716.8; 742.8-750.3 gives 0.047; 4.26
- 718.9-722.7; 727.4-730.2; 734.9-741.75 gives -0.026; 4.25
